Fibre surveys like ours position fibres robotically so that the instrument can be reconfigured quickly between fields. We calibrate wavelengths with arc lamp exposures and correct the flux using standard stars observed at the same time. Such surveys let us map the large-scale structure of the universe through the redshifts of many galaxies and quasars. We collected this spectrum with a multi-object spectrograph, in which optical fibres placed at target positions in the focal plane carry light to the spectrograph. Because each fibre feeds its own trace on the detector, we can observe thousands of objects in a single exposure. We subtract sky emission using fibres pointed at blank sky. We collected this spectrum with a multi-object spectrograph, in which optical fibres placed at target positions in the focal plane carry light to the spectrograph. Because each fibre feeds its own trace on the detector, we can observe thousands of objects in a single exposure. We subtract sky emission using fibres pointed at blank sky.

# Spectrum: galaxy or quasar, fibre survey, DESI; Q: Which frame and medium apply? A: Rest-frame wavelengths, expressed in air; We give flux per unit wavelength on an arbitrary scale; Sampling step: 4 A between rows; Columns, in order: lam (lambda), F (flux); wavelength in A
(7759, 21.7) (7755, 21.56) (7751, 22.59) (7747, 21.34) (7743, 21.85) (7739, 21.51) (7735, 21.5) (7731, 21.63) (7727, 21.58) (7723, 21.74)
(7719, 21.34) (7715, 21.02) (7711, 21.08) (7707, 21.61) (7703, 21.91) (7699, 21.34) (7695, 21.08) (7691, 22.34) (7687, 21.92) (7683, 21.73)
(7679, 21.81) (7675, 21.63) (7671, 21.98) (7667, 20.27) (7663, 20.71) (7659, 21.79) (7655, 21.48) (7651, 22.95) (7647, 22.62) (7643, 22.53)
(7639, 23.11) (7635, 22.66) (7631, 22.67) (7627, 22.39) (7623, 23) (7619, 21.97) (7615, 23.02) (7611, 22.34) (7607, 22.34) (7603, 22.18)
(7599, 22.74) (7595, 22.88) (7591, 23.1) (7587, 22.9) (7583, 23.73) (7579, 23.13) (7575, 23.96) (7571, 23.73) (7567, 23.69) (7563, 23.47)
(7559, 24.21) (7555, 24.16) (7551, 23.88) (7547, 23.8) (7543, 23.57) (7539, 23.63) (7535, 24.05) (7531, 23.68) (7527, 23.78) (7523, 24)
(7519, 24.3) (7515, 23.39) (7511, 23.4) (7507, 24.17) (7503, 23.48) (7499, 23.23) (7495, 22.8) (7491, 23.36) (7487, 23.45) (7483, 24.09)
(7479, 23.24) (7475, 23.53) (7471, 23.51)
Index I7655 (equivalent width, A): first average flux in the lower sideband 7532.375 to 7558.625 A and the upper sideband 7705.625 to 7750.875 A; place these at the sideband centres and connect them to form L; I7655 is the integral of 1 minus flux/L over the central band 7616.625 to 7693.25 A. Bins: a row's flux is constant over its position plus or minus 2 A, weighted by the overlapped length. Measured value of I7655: 1.3 A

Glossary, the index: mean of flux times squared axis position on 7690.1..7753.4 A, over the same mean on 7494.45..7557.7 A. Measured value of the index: 0.96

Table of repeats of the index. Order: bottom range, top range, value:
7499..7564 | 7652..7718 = 0.94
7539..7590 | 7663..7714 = 0.94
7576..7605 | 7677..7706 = 0.97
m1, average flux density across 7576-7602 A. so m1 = 23.1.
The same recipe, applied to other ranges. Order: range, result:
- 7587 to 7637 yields 22.6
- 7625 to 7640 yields 22.7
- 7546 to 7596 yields 23.6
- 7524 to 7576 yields 23.8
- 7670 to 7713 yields 21.7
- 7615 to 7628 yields 22.5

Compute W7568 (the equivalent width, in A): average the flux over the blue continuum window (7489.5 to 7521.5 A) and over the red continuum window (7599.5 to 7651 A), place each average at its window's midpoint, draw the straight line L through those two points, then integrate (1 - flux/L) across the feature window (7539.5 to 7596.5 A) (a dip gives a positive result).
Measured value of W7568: -1.4 A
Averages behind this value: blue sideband 23.5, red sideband 22.6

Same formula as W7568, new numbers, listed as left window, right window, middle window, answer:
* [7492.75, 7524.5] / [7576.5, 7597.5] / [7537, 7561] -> -0.5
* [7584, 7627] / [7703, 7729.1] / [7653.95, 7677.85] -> 0.7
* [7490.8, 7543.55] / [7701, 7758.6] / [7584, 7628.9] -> 0.3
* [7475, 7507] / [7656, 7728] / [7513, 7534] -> -0.7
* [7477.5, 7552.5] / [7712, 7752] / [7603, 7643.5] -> 0.0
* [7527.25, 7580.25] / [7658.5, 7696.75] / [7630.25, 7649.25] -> -0.4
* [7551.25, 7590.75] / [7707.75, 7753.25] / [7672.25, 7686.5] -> 0.3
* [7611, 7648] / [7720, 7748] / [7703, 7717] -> 0.3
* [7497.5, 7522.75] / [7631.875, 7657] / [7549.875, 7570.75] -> -0.5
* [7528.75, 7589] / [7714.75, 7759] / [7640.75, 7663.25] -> 0.5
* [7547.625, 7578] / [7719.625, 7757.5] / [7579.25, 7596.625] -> 0.3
